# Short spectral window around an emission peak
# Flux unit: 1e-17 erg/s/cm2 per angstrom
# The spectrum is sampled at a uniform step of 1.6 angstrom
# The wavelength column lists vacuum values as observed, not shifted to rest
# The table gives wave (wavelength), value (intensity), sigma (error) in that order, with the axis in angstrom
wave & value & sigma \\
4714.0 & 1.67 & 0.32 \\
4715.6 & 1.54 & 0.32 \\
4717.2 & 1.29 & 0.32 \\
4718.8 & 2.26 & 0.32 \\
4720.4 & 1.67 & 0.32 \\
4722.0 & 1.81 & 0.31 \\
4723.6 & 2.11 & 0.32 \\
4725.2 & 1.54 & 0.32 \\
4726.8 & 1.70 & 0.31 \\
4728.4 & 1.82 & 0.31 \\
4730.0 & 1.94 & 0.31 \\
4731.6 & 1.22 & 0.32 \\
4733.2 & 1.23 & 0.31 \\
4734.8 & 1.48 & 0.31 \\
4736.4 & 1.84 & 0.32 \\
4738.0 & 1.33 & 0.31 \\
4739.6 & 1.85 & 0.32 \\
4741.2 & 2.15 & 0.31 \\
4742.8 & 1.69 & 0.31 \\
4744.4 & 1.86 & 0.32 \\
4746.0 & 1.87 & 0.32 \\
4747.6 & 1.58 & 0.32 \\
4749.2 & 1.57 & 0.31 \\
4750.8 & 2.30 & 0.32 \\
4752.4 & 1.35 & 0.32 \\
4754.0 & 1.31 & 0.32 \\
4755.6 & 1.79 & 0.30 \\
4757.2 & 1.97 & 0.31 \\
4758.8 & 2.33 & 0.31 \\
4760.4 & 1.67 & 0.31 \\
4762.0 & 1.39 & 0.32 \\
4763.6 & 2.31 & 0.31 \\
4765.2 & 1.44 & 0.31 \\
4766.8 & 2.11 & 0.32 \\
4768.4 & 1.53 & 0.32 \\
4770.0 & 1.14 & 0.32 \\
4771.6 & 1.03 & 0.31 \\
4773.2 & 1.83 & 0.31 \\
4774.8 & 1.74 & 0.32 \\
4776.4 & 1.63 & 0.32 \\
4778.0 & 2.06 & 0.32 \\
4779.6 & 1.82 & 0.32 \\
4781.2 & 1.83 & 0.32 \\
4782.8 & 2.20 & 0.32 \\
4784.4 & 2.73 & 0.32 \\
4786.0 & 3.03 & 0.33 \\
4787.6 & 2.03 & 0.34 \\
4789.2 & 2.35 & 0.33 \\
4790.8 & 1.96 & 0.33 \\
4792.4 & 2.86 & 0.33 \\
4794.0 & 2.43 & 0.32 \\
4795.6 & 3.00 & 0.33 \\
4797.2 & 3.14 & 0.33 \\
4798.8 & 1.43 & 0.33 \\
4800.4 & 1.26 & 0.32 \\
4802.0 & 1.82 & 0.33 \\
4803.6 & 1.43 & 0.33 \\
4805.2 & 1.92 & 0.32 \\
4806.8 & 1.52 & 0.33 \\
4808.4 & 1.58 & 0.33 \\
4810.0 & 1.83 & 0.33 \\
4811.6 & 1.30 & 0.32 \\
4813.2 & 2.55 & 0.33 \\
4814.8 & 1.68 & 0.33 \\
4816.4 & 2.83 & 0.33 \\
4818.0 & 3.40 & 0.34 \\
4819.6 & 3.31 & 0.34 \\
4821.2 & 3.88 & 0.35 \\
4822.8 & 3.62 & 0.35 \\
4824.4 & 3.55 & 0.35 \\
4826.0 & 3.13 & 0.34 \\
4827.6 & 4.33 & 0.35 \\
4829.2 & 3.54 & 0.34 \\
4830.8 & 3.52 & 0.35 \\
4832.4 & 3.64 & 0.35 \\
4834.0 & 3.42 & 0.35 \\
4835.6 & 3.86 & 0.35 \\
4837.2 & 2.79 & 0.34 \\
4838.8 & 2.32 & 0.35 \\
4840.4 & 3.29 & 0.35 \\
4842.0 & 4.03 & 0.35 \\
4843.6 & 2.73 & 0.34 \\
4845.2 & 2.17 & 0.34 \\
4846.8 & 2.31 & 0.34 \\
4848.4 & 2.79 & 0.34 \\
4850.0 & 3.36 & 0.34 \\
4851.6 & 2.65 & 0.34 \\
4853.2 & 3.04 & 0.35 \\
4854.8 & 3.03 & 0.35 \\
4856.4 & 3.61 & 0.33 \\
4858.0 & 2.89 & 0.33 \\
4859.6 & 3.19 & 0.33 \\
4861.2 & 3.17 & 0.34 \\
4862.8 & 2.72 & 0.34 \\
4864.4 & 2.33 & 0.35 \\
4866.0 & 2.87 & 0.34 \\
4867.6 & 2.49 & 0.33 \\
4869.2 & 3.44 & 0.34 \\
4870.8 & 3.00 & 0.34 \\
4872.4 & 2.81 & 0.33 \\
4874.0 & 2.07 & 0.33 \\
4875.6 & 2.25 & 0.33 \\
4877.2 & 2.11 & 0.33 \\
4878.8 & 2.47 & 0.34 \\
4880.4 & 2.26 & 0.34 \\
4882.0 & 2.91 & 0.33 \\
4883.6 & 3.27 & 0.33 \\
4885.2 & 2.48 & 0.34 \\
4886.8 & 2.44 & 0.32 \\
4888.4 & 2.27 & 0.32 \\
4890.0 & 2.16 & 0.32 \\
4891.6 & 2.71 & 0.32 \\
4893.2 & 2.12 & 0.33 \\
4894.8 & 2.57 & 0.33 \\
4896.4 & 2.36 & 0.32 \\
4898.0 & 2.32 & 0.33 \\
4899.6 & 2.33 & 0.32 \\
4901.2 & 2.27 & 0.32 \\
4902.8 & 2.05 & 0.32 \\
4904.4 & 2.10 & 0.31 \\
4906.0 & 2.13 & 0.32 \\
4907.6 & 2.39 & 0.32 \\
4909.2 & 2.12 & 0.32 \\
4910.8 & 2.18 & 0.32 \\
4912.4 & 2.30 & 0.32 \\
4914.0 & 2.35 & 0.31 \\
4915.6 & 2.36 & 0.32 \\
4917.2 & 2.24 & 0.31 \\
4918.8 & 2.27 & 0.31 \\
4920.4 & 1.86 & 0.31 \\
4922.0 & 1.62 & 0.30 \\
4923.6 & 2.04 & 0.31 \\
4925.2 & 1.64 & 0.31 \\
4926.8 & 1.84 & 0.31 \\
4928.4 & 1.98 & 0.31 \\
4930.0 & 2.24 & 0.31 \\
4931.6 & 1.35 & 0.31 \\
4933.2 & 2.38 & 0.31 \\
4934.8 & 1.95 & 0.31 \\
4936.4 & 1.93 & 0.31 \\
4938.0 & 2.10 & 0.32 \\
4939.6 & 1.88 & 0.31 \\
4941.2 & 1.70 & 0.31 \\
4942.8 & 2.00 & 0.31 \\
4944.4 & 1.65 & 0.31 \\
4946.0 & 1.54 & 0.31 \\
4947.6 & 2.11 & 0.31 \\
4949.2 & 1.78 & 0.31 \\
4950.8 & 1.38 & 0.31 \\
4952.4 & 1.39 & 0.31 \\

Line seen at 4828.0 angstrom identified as C IV 1549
